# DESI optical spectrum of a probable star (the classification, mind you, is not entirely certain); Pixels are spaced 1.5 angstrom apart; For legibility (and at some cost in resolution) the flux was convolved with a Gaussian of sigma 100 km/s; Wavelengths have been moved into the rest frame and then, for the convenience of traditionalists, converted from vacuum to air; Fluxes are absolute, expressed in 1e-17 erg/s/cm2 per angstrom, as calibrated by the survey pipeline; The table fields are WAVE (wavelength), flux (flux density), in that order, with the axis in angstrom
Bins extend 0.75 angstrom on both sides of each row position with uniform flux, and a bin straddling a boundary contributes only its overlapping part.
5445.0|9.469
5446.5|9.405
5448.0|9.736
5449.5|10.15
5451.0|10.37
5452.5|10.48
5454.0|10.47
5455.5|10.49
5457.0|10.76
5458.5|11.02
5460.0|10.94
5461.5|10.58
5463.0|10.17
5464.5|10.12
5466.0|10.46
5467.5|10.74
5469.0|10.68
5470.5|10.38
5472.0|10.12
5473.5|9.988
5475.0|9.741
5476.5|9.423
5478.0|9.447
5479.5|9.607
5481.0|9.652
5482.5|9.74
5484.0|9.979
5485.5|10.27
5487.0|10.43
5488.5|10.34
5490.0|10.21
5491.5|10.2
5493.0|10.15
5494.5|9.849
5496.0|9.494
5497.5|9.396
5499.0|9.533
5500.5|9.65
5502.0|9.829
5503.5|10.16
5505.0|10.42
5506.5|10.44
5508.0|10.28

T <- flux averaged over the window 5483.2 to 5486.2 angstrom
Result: 10.1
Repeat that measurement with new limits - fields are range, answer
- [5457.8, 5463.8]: 10.7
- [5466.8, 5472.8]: 10.5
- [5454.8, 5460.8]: 10.8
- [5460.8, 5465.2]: 10.3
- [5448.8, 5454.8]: 10.4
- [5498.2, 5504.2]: 9.79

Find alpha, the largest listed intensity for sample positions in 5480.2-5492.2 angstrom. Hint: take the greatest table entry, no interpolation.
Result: 10.43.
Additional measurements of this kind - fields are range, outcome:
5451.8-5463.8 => 11.02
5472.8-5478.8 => 9.988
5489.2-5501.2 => 10.21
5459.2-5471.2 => 10.94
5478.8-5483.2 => 9.74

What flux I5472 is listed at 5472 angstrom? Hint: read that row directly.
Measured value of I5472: 10.12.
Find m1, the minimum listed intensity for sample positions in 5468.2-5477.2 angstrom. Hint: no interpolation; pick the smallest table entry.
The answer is 9.423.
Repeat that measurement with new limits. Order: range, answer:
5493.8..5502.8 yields 9.396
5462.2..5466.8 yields 10.12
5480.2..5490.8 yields 9.652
